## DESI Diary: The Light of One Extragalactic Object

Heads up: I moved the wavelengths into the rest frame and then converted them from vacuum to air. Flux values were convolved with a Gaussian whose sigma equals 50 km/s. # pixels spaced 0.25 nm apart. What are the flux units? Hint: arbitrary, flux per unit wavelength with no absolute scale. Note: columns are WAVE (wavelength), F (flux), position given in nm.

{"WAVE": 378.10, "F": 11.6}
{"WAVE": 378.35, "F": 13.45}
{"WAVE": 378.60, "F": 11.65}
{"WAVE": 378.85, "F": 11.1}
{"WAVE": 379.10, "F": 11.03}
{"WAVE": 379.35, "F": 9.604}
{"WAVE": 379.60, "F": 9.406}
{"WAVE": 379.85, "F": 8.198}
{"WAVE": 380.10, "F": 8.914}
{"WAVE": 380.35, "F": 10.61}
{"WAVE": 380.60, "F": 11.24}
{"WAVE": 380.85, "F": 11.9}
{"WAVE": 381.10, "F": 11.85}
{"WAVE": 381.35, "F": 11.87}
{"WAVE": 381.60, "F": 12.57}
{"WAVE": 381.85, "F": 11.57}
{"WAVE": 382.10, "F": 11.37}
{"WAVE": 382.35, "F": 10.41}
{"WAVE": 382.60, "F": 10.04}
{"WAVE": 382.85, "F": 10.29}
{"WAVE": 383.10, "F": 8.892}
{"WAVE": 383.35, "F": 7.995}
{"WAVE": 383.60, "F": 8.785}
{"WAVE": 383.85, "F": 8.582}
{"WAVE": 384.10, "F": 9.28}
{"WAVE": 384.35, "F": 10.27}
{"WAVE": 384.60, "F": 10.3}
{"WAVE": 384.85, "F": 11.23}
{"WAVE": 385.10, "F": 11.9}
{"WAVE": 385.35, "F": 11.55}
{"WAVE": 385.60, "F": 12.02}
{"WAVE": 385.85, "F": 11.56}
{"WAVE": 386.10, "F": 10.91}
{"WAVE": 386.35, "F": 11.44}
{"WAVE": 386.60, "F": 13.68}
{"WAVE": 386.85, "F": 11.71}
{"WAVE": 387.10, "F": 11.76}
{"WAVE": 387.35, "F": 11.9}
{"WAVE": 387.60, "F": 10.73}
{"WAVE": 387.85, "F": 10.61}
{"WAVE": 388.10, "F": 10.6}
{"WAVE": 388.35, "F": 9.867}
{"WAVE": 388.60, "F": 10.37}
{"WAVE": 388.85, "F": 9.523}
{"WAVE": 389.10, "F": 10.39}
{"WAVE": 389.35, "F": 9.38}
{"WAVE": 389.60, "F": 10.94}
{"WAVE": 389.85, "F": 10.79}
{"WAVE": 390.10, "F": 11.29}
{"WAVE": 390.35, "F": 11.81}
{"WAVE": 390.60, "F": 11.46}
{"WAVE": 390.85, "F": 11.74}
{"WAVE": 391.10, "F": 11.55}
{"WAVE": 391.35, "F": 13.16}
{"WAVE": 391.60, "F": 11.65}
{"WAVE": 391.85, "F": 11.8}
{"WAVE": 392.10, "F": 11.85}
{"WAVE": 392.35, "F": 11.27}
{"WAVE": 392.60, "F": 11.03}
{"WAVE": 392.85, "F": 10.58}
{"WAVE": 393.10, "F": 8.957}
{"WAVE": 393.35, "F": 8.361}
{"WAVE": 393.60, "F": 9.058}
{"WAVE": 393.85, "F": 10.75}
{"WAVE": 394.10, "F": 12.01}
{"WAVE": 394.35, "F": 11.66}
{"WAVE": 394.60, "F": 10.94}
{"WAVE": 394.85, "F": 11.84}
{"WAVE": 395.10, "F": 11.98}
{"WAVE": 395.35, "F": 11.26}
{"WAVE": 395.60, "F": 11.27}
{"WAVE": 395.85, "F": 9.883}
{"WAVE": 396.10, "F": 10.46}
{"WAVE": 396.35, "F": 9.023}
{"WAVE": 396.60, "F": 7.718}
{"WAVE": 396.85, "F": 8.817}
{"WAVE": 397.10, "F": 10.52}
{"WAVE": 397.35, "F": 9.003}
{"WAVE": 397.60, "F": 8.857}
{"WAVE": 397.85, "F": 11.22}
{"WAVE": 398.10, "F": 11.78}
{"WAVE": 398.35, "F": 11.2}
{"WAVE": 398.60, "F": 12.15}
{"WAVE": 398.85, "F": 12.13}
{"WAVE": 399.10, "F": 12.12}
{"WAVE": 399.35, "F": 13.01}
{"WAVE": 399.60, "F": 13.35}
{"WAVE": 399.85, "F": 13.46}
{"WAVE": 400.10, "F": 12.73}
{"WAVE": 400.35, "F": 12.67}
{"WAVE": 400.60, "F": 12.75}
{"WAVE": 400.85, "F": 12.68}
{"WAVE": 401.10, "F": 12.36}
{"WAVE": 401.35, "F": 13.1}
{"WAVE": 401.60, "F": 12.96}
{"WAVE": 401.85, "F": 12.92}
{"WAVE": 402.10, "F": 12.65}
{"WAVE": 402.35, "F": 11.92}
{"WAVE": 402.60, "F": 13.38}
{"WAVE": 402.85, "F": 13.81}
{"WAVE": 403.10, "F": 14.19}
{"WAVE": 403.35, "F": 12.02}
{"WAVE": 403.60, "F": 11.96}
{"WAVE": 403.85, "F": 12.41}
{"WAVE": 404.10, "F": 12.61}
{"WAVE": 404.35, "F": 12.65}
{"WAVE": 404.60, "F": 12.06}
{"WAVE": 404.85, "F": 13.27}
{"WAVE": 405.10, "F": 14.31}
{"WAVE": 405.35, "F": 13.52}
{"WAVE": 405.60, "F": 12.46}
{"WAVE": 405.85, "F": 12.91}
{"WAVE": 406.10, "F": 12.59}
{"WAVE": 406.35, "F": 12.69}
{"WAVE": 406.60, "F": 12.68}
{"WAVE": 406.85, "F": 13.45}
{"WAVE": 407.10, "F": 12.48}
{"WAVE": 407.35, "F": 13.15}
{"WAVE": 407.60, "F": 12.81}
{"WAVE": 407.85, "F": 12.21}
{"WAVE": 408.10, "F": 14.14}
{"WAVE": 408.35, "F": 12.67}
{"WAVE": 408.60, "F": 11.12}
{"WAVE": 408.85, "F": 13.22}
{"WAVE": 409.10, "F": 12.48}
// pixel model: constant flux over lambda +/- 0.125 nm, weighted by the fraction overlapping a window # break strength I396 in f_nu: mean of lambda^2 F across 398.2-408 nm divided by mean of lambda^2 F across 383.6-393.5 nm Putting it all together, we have 1.26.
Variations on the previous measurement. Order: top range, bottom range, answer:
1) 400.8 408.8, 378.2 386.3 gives 1.35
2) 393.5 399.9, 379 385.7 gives 1.13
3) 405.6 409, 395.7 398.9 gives 1.32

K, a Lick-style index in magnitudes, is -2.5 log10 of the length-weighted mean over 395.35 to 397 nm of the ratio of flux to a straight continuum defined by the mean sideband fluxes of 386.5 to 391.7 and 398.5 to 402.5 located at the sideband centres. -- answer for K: 0.24 mag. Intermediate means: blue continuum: 11.2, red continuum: 12.7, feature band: 9.67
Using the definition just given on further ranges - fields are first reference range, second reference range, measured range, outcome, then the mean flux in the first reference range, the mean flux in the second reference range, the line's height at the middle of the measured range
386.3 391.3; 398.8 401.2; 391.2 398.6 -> 0.13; 11.1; 12.7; 12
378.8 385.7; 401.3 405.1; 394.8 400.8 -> 0.09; 10.4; 12.8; 12.2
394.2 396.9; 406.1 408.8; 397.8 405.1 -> -0.09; 10.5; 12.7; 11.6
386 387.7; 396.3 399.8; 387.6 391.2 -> 0.08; 11.8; 10.9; 11.6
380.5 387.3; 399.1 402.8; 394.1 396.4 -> 0.11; 10.9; 12.8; 12.2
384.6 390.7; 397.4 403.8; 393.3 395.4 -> 0.08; 11.1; 12.4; 11.8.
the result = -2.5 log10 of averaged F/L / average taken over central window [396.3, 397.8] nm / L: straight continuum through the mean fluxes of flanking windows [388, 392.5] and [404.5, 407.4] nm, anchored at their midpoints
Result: 0.291 mag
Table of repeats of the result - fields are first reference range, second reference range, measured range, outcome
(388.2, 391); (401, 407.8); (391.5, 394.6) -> 0.04 mag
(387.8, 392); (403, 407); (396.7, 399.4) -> 0.11 mag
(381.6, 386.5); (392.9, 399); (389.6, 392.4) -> -0.11 mag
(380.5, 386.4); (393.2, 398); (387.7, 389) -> 0.03 mag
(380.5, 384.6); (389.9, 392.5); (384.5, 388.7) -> -0.03 mag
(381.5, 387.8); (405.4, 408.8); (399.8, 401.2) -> -0.05 mag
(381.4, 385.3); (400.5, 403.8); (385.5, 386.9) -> -0.12 mag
